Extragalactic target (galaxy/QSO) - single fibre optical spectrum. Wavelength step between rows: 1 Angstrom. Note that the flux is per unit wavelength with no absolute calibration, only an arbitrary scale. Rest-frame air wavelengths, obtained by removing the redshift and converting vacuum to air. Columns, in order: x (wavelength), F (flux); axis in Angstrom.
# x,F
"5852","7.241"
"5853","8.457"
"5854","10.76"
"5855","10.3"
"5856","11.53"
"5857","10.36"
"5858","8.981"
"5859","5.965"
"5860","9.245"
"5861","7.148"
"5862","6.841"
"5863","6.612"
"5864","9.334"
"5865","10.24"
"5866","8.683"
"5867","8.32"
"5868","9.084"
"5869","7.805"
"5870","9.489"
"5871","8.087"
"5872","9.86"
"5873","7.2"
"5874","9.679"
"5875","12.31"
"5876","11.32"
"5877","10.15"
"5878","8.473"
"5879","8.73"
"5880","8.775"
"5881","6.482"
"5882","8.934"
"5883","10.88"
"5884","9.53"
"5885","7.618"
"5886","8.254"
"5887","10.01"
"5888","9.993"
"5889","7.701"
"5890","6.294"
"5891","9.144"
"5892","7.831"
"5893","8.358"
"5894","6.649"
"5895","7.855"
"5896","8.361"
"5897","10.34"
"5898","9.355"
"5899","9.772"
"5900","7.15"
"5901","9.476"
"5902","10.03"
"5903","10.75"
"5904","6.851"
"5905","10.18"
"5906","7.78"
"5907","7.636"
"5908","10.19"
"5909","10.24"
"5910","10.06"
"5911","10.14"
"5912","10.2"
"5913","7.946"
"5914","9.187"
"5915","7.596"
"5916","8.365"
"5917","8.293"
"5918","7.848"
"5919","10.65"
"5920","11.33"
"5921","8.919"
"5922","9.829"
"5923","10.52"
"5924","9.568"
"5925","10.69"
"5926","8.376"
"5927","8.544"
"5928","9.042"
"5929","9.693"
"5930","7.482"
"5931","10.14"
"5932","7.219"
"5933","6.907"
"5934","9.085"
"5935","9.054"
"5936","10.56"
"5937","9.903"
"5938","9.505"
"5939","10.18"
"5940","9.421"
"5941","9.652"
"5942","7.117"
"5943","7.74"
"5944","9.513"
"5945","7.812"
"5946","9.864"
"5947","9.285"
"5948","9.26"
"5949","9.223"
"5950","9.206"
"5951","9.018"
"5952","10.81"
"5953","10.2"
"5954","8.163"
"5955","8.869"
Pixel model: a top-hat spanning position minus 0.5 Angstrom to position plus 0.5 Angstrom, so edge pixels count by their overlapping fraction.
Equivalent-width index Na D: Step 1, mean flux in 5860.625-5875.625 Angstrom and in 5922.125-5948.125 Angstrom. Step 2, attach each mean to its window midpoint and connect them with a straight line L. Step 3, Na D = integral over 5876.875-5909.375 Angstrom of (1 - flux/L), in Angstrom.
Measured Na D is 0.4 Angstrom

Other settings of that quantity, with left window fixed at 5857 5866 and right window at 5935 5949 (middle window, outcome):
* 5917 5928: -0.70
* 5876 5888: -0.82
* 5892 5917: -0.44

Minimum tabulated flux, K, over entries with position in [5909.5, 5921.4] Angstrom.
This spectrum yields 7.596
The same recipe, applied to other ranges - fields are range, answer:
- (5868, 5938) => 6.294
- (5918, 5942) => 6.907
